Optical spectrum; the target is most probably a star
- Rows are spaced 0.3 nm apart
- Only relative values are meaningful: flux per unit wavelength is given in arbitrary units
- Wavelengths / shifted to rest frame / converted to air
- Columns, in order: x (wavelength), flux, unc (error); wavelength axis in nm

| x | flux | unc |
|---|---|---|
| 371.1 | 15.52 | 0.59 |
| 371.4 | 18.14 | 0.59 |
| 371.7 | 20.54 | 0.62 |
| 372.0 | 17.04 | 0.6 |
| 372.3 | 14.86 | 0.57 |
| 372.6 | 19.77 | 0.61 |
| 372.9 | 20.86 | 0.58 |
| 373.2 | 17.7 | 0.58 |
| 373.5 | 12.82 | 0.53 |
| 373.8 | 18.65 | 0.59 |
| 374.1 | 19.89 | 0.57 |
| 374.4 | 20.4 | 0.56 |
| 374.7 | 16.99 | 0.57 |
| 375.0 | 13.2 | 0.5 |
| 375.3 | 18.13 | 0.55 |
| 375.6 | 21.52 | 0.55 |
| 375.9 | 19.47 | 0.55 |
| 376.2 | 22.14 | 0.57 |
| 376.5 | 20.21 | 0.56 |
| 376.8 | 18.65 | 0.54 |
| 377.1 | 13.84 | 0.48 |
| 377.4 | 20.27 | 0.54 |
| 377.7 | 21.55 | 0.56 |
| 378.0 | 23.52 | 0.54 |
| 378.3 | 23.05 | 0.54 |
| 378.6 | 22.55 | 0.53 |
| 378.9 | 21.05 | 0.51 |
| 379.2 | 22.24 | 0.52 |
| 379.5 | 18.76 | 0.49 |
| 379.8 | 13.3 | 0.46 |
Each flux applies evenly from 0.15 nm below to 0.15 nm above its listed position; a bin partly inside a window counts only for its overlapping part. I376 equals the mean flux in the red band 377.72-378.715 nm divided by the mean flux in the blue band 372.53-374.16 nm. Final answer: 1.26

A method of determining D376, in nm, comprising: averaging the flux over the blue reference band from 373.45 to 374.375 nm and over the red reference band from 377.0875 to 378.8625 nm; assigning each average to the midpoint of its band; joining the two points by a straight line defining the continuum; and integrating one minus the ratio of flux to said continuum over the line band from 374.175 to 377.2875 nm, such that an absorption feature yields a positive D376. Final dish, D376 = 0.16 nm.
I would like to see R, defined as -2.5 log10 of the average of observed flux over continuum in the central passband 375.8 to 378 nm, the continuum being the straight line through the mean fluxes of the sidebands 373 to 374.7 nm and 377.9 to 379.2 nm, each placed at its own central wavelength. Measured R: 0.06 mag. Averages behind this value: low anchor 17.9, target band 19.7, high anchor 22.5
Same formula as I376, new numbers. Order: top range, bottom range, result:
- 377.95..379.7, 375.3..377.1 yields 1.09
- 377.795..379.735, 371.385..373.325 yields 1.16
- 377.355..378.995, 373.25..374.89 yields 1.26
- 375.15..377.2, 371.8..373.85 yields 1.11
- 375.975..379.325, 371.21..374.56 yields 1.14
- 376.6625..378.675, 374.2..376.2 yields 1.10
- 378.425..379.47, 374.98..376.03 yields 1.16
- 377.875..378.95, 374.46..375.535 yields 1.34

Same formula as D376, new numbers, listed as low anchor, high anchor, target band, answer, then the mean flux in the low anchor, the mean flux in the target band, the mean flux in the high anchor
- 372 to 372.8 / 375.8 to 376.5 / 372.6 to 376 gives 0.163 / 17.5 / 18.2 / 20.8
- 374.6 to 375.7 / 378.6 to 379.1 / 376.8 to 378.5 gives -0.006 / 17.3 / 20.3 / 21.6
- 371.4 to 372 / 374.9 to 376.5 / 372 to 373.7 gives 0.167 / 19.1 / 17.2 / 19.2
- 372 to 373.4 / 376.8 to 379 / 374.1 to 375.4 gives 0.107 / 18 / 17.5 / 20.7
